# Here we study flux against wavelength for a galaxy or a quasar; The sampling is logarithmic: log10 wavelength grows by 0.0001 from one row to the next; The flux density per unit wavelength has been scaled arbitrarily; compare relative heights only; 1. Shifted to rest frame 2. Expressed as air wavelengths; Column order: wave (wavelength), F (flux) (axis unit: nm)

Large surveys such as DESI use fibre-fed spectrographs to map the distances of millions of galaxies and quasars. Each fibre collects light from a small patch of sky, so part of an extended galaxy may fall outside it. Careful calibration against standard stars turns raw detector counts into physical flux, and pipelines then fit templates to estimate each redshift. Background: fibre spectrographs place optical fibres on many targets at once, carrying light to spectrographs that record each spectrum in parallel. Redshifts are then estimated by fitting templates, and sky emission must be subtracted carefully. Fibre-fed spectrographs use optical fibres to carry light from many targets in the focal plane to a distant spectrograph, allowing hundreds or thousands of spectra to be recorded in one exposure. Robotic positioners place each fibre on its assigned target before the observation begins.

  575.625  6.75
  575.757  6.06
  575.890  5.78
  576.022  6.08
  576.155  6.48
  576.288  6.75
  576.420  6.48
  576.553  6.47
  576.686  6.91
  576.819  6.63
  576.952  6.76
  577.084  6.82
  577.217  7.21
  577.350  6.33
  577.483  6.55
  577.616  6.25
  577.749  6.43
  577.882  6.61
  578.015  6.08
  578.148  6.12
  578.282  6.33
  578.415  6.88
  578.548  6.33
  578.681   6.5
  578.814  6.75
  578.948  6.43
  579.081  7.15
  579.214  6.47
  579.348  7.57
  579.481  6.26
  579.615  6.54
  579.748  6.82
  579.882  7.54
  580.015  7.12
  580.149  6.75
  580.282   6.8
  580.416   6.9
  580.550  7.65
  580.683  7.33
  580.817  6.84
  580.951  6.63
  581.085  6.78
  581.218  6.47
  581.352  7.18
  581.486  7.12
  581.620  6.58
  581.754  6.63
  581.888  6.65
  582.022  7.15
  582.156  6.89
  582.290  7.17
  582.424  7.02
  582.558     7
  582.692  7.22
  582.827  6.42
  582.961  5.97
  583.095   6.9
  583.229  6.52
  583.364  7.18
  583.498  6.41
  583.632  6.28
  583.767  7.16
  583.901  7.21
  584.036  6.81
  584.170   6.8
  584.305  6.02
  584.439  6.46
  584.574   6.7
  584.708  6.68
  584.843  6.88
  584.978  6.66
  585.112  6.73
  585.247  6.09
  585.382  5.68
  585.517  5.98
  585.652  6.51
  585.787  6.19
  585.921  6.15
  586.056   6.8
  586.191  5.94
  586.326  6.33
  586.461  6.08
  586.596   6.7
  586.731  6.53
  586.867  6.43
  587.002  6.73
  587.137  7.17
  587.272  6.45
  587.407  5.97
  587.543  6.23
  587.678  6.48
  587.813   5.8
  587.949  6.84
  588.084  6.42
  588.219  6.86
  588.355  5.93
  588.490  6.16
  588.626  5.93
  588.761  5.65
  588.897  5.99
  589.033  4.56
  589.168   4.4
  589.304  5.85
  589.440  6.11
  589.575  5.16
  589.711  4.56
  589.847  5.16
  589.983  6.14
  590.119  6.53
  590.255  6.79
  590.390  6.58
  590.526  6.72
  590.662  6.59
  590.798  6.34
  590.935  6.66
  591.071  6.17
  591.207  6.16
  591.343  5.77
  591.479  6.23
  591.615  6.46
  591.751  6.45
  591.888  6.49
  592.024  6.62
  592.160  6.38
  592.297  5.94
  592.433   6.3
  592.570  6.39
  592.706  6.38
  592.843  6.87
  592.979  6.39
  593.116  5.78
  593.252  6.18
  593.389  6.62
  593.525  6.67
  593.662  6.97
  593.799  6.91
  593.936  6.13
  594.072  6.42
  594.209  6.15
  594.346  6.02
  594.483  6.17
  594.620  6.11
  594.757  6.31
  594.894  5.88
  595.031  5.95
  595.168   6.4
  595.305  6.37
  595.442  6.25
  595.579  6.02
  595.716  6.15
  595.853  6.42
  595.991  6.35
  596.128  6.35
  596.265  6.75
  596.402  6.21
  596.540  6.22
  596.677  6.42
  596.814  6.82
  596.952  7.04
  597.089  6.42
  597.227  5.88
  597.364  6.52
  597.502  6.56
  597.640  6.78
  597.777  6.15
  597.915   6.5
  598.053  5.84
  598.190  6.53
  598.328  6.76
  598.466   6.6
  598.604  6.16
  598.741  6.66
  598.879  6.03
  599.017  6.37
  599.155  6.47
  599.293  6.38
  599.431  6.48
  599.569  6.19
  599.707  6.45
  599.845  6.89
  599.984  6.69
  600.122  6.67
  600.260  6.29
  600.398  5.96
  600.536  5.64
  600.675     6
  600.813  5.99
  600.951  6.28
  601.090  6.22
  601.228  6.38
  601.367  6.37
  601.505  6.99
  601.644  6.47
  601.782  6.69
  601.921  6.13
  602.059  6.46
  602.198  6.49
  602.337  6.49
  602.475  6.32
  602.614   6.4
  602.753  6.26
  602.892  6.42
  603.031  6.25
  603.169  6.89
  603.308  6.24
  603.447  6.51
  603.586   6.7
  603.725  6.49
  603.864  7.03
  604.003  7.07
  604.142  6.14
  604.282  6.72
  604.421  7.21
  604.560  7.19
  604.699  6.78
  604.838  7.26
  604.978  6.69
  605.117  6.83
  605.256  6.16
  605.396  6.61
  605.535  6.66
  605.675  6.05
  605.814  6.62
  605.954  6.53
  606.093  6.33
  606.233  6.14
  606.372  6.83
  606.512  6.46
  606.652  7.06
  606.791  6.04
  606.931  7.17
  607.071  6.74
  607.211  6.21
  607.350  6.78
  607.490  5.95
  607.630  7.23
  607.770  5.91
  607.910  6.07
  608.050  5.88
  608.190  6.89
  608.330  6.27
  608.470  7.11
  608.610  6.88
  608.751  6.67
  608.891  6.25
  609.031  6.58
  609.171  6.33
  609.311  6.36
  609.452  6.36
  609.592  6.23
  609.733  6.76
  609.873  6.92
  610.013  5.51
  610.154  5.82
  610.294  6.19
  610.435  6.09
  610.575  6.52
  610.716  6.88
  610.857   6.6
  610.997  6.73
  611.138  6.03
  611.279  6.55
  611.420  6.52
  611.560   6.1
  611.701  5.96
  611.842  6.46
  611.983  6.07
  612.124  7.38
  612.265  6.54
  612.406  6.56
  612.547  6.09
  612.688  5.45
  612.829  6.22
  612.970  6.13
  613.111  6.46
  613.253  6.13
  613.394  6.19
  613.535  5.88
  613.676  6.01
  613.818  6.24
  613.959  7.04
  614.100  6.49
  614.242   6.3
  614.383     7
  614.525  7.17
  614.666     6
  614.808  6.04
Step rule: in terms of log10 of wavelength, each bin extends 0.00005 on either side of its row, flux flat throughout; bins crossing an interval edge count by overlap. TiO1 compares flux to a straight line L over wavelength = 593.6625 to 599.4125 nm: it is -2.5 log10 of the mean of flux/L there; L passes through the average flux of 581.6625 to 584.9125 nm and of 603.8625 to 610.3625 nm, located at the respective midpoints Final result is 0.045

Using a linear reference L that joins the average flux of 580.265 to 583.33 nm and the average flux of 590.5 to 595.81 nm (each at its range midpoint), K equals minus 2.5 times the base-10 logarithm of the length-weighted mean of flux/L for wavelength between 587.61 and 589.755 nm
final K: 0.13 mag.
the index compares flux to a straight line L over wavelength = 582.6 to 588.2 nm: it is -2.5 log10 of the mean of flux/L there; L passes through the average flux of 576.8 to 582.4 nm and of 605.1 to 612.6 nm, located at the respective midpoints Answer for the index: 0.03 mag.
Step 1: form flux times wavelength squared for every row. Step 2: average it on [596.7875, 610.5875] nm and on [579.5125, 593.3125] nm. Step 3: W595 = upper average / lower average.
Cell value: 1.06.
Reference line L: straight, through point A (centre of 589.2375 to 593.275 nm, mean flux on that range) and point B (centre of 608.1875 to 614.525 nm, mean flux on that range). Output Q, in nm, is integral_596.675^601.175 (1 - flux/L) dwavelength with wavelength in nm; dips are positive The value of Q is -0.074 nm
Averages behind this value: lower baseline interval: 6.21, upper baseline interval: 6.4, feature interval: 6.38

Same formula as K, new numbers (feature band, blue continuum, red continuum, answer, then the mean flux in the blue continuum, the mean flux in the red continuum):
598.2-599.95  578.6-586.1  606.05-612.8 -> 0.01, 6.73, 6.43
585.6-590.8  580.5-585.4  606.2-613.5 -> 0.09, 6.76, 6.41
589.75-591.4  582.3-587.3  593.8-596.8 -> 0.02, 6.57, 6.27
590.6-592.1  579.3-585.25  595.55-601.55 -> 0.04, 6.82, 6.38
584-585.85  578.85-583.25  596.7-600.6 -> 0.05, 6.87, 6.42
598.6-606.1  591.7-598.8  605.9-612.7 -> -0.01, 6.38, 6.44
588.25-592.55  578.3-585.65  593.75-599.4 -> 0.08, 6.75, 6.35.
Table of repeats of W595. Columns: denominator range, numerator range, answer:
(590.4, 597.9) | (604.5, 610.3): 1.07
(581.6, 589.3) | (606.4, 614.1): 1.08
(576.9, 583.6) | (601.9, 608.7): 1.06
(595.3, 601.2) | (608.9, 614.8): 1.04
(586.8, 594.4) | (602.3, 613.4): 1.10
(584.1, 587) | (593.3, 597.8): 1.03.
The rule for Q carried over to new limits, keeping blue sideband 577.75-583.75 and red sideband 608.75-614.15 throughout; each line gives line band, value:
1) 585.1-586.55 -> 0.11 nm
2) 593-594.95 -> 0.08 nm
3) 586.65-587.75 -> 0.03 nm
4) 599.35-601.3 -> 0.06 nm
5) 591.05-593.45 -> 0.11 nm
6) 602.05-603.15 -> 0.01 nm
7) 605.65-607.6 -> -0.03 nm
